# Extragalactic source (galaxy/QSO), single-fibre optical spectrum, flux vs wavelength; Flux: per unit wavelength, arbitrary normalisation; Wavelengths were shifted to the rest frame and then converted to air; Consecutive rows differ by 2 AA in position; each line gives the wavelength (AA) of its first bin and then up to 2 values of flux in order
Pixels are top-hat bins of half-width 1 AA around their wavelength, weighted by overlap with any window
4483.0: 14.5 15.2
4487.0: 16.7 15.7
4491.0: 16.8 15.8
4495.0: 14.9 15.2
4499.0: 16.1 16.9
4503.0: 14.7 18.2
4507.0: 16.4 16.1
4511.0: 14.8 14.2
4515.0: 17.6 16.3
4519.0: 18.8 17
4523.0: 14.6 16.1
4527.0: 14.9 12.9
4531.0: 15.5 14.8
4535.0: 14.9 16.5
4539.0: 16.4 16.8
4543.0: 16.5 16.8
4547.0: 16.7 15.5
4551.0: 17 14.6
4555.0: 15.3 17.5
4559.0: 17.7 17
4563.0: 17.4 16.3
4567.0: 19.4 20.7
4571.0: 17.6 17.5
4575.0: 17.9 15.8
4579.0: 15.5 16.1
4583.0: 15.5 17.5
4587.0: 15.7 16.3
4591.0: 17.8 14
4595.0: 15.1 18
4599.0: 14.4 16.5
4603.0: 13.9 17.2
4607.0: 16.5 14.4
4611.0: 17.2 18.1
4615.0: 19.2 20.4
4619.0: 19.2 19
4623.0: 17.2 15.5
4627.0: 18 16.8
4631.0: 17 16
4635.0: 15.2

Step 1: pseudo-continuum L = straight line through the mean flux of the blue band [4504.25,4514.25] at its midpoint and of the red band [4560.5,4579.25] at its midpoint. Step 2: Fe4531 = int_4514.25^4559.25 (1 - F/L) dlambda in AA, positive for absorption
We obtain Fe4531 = 1.6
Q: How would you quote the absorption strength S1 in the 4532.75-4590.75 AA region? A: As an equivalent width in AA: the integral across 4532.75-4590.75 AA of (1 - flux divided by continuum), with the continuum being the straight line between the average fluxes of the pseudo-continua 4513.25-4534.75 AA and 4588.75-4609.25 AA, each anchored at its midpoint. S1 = -3.3 AA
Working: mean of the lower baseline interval 15.8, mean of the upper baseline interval 15.9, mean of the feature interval 16.7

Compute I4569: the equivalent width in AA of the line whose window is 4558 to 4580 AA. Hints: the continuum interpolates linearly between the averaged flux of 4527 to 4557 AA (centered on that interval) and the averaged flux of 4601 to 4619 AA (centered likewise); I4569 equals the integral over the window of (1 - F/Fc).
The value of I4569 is -1.62 AA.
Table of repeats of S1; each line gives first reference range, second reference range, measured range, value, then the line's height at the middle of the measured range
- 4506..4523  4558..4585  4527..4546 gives 1.18 AA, 16.7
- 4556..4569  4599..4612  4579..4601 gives 0.66 AA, 16.5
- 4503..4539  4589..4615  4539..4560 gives -0.61 AA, 16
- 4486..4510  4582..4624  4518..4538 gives 0.88 AA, 16.3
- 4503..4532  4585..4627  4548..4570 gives -1.05 AA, 16.3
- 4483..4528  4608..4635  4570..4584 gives 0.28 AA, 16.9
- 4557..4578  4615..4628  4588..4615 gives 2.78 AA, 18.1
